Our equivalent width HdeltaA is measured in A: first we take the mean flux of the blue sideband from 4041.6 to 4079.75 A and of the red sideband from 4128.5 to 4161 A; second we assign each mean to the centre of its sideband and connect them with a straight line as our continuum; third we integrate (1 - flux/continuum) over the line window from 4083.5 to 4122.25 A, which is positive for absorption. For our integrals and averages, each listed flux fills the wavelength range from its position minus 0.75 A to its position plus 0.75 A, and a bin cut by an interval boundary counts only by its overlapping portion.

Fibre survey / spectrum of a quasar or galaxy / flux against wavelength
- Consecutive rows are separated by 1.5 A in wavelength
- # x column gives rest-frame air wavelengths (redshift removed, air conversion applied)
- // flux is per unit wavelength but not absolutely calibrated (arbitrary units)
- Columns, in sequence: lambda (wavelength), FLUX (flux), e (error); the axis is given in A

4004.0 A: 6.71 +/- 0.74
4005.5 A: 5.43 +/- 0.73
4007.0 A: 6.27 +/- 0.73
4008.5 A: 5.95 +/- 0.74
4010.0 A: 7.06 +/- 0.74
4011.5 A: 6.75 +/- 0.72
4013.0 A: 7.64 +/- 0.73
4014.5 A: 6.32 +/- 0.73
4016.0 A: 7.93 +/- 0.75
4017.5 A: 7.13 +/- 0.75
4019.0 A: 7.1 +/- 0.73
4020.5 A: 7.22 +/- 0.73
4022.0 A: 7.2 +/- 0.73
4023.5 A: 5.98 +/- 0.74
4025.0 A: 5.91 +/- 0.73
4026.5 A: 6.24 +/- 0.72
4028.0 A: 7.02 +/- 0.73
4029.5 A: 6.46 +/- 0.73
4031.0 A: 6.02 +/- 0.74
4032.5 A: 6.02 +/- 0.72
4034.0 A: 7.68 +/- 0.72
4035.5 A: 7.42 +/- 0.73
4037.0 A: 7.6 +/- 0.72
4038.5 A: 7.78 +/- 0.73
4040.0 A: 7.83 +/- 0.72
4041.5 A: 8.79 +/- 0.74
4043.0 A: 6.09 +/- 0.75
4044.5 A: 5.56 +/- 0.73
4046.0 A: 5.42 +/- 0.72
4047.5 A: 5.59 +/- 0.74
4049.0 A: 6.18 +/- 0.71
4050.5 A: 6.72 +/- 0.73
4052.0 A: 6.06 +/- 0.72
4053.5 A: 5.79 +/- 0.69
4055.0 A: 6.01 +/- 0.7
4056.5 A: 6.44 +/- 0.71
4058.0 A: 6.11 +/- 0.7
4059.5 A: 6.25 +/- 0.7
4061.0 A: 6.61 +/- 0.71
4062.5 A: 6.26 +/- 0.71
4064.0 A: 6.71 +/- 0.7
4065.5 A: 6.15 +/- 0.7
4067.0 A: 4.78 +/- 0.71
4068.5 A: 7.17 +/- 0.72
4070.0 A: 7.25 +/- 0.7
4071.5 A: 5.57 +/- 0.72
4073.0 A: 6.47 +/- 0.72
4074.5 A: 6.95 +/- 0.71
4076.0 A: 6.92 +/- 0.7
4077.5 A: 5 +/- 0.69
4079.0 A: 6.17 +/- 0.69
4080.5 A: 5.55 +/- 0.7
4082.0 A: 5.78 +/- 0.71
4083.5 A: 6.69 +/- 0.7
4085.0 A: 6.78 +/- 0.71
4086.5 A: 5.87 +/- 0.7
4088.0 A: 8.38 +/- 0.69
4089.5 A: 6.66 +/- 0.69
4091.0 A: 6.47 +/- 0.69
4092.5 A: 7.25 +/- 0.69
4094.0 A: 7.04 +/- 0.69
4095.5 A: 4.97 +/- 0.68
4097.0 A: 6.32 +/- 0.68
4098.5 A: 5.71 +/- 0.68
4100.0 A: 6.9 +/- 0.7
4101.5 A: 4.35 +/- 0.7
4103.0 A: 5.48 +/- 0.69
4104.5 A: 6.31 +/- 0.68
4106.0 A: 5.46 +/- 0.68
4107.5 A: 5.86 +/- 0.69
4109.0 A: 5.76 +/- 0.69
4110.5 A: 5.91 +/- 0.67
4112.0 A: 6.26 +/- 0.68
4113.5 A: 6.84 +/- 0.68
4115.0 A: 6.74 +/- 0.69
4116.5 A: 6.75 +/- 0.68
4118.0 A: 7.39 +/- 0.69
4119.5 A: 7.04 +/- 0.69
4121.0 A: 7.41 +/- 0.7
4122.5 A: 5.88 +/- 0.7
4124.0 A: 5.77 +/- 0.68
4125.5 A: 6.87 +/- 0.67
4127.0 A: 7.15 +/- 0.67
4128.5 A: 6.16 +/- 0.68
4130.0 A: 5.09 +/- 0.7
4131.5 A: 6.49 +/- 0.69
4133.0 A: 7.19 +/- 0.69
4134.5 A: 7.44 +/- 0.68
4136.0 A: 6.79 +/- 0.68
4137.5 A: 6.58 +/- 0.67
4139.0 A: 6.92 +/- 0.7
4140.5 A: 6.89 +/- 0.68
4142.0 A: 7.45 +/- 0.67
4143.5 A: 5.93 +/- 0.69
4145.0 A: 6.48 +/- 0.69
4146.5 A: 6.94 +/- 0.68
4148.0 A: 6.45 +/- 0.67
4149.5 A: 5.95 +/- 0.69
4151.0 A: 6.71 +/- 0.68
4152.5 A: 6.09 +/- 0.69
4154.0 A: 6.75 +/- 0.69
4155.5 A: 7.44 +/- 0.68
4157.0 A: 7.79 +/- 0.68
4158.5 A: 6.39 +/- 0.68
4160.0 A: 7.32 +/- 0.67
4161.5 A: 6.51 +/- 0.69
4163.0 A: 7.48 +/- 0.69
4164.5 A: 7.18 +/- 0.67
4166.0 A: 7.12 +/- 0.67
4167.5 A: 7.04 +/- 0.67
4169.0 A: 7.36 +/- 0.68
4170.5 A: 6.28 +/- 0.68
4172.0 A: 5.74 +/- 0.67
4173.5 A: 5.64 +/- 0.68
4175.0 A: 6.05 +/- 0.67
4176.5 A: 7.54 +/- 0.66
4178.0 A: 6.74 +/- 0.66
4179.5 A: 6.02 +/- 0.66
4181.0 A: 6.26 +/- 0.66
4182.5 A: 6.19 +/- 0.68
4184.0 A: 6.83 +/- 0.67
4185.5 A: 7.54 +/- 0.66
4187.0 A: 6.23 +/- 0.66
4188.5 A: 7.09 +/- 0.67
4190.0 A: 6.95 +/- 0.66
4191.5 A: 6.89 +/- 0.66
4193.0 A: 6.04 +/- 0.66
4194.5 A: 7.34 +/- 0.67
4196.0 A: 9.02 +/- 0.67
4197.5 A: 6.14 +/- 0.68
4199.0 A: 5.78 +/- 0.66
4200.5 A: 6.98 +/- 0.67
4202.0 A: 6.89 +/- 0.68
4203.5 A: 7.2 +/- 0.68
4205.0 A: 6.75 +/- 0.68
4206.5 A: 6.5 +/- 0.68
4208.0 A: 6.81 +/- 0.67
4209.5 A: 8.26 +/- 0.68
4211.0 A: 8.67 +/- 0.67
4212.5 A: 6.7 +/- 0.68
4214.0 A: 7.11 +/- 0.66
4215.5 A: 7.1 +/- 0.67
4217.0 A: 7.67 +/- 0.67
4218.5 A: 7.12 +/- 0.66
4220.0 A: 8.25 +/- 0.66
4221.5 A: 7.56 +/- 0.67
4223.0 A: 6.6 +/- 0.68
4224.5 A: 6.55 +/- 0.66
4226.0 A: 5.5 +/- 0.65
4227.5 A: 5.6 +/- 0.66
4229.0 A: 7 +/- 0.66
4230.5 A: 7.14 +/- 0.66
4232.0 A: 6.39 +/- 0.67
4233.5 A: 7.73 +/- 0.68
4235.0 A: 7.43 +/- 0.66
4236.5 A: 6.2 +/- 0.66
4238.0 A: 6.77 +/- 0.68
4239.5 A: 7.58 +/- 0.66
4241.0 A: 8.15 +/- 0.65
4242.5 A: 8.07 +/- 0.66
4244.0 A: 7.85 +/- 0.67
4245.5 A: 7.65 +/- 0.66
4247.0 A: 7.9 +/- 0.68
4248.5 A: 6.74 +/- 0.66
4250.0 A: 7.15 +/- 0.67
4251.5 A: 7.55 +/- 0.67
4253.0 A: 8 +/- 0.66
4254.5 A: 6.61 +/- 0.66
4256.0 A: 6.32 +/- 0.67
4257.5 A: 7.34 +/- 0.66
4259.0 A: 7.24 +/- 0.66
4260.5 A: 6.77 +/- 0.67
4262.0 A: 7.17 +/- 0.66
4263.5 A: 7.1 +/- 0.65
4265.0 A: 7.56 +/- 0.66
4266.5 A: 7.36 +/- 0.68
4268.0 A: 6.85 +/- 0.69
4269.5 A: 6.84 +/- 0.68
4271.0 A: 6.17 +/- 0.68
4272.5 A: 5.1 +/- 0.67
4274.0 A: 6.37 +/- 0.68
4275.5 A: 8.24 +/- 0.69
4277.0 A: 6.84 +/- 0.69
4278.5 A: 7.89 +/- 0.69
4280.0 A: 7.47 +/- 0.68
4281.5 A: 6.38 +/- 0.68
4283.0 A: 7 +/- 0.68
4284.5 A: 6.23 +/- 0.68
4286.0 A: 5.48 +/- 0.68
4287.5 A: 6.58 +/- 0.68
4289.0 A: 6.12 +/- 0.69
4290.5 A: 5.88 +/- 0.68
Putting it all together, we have 0.4 A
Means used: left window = 6.21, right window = 6.7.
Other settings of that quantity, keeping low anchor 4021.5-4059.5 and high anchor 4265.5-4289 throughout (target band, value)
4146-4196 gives -0.9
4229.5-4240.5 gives -0.6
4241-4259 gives -1.9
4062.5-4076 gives 0.3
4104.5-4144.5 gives 0.4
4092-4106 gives 1.3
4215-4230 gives -0.5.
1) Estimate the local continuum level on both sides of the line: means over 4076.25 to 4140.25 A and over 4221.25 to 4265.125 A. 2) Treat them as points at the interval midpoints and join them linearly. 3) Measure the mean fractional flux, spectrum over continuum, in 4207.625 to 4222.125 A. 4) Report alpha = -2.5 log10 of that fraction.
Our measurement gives -0.09 mag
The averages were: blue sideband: 6.38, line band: 7.54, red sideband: 7.1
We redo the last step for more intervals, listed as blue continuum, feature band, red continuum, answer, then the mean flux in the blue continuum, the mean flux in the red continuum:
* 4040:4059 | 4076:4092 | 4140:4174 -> 0.01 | 6.29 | 6.74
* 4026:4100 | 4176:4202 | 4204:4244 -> 0.03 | 6.47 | 7.14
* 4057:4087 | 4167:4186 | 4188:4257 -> 0.05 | 6.26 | 7.12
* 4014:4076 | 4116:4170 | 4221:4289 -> 0.00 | 6.59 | 6.97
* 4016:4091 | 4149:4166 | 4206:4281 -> -0.01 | 6.53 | 7.13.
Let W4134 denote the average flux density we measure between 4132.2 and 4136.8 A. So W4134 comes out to 7.13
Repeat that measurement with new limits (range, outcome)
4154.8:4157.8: 7.6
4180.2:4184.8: 6.43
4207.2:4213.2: 7.61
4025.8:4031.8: 6.43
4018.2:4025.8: 6.68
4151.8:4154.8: 6.44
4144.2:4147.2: 6.69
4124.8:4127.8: 7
